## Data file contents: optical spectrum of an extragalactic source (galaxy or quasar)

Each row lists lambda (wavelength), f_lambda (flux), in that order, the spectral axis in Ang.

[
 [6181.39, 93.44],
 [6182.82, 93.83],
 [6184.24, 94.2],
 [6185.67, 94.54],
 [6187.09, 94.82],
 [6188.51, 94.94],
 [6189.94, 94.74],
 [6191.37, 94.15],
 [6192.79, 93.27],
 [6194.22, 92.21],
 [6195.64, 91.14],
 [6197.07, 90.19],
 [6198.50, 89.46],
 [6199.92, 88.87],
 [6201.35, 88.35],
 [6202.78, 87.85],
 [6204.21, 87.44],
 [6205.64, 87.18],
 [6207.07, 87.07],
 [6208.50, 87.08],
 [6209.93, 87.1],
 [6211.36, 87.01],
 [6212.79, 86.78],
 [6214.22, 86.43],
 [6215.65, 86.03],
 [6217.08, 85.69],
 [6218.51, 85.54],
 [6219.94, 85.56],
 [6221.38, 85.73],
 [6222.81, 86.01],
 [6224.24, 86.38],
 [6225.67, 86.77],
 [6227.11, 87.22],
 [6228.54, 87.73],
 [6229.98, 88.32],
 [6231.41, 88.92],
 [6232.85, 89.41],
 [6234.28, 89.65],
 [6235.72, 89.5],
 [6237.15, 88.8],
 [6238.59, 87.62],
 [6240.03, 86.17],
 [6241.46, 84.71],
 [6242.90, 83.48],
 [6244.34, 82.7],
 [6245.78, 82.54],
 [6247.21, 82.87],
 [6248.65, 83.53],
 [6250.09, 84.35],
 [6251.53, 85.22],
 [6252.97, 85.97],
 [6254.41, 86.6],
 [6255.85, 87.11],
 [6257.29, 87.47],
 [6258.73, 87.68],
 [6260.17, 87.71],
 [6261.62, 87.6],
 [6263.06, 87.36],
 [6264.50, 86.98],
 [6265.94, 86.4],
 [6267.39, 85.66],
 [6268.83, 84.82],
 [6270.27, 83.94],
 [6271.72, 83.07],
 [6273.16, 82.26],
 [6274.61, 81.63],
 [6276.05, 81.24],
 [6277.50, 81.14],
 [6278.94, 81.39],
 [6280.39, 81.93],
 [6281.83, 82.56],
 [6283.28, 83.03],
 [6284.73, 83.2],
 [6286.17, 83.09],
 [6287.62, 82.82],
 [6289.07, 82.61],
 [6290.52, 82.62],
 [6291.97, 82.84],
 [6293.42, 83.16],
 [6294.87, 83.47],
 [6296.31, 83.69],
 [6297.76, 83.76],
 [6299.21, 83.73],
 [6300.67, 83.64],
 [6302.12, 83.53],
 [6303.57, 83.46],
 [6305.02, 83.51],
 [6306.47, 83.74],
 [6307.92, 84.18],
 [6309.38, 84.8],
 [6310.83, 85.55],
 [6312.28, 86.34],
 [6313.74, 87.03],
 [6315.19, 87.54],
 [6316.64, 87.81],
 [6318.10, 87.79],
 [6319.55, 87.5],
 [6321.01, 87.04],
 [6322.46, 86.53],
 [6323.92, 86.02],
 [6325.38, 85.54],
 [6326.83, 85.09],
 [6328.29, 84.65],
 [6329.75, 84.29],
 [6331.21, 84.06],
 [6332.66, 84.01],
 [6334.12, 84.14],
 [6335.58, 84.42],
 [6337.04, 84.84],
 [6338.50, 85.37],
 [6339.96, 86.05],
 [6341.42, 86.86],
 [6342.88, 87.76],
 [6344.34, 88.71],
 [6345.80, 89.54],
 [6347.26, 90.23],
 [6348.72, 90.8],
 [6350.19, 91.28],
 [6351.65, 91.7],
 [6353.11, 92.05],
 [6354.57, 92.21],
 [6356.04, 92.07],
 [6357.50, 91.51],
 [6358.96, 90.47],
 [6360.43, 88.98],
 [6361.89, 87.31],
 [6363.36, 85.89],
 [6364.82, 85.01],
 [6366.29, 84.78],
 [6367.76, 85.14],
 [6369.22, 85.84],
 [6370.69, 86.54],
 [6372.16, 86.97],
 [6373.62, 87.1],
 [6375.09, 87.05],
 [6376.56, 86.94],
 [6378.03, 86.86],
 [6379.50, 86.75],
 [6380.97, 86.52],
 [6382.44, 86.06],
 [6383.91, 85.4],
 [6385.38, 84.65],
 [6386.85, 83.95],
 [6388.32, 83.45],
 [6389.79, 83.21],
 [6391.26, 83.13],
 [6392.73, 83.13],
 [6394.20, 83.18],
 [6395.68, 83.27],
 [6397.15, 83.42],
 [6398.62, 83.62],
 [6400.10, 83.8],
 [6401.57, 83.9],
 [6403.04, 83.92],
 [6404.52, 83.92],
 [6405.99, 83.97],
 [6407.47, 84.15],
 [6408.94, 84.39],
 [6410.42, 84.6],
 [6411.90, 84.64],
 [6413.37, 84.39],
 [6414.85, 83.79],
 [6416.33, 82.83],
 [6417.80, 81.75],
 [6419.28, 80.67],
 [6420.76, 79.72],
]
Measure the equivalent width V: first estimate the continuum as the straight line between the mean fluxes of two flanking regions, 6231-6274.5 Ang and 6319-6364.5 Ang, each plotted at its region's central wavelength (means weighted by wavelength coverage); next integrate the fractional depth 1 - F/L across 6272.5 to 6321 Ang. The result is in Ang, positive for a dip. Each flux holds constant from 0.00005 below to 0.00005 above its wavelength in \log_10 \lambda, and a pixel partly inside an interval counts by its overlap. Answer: 1.6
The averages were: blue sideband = 85.9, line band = 83.9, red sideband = 87.6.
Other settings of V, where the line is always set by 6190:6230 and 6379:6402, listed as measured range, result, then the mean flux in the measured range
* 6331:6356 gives -0.8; 88.1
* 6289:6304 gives 0.5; 83.3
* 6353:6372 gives -0.7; 88.1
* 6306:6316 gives 0.0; 85.7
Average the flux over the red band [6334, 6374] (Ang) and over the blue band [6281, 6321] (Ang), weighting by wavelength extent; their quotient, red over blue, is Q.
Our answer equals 1.0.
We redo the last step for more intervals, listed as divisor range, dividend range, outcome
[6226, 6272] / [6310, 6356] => 1.01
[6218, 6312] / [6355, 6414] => 1.01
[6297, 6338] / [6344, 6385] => 1.04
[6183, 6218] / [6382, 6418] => 0.93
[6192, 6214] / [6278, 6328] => 0.95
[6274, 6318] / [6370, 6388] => 1.03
